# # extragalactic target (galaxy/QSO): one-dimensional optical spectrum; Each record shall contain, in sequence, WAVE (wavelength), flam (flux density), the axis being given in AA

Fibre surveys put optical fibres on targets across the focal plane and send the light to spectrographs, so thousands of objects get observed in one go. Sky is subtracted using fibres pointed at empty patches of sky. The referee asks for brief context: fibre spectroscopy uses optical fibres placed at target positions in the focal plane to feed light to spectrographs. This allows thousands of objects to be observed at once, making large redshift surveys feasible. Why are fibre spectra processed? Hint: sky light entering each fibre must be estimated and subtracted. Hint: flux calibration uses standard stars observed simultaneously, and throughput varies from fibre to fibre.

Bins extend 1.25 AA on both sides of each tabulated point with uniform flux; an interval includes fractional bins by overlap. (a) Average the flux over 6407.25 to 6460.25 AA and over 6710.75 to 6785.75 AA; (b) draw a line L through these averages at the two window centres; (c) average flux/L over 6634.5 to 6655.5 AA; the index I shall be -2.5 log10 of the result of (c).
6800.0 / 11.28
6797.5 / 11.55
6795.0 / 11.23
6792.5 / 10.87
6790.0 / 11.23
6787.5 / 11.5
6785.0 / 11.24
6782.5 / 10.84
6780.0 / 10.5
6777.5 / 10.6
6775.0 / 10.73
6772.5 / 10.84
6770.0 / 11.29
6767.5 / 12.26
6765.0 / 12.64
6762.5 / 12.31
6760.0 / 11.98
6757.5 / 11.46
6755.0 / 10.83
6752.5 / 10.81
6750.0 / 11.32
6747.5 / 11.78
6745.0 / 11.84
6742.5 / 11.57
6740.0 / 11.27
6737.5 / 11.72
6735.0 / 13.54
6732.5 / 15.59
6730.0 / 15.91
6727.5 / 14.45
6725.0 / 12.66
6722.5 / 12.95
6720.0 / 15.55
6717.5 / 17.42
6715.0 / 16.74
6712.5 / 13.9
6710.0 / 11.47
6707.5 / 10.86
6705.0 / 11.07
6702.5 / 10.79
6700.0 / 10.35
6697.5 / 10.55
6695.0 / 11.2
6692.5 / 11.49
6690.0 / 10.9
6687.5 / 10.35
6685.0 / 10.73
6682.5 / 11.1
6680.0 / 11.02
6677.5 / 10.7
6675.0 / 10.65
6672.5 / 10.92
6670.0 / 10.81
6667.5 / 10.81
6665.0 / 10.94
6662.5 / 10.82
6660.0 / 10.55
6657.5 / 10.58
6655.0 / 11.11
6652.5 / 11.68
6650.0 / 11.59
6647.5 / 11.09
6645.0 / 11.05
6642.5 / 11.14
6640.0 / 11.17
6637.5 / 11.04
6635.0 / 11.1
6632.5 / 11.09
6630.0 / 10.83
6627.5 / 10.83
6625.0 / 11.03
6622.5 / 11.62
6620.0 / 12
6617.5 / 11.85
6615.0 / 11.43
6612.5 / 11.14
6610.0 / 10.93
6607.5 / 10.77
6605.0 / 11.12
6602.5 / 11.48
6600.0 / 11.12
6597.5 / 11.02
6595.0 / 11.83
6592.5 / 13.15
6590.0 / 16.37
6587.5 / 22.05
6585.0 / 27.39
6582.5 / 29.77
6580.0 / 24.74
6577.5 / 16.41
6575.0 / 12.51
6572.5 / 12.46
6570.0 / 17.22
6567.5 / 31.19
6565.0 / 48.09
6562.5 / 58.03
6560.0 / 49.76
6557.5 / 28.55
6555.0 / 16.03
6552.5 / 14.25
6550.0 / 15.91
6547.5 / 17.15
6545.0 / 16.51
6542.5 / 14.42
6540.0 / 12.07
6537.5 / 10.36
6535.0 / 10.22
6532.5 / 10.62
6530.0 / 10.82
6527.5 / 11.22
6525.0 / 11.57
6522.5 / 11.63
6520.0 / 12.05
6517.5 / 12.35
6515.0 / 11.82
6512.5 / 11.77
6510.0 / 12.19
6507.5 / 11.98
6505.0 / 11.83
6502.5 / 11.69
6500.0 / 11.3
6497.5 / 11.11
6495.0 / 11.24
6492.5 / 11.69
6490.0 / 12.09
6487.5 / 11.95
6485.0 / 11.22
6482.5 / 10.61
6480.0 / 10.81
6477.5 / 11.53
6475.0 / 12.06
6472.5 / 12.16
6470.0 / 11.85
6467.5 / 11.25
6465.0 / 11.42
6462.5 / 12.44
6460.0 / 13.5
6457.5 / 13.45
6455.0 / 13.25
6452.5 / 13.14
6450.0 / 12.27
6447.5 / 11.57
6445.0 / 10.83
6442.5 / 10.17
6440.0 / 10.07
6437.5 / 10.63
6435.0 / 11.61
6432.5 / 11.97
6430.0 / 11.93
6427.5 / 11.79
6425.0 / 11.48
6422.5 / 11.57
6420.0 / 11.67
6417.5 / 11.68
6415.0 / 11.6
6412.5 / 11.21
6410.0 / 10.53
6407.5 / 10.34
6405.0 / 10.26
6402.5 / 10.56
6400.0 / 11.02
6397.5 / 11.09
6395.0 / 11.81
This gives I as 0.095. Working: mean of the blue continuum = 11.6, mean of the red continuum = 12.6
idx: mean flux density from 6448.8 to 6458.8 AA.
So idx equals 13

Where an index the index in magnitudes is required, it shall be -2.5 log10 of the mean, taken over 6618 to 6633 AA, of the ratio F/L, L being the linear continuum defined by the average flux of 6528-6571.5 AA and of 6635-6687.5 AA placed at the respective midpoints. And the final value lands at 0.28 mag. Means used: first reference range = 22.2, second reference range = 11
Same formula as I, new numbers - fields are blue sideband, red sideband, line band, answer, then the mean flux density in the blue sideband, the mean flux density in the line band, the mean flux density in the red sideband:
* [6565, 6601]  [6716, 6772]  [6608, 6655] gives 0.476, 19.5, 11.2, 12.8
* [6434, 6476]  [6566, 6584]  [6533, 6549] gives 0.356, 11.9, 13.4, 21.1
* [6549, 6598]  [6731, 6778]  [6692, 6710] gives 0.377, 24.1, 10.9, 11.9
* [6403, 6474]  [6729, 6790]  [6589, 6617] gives -0.008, 11.6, 11.8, 11.8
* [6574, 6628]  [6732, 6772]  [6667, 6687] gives 0.221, 14.6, 10.8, 11.9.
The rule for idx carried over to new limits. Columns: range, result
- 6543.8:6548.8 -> 16.8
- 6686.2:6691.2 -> 10.6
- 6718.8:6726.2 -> 13.7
